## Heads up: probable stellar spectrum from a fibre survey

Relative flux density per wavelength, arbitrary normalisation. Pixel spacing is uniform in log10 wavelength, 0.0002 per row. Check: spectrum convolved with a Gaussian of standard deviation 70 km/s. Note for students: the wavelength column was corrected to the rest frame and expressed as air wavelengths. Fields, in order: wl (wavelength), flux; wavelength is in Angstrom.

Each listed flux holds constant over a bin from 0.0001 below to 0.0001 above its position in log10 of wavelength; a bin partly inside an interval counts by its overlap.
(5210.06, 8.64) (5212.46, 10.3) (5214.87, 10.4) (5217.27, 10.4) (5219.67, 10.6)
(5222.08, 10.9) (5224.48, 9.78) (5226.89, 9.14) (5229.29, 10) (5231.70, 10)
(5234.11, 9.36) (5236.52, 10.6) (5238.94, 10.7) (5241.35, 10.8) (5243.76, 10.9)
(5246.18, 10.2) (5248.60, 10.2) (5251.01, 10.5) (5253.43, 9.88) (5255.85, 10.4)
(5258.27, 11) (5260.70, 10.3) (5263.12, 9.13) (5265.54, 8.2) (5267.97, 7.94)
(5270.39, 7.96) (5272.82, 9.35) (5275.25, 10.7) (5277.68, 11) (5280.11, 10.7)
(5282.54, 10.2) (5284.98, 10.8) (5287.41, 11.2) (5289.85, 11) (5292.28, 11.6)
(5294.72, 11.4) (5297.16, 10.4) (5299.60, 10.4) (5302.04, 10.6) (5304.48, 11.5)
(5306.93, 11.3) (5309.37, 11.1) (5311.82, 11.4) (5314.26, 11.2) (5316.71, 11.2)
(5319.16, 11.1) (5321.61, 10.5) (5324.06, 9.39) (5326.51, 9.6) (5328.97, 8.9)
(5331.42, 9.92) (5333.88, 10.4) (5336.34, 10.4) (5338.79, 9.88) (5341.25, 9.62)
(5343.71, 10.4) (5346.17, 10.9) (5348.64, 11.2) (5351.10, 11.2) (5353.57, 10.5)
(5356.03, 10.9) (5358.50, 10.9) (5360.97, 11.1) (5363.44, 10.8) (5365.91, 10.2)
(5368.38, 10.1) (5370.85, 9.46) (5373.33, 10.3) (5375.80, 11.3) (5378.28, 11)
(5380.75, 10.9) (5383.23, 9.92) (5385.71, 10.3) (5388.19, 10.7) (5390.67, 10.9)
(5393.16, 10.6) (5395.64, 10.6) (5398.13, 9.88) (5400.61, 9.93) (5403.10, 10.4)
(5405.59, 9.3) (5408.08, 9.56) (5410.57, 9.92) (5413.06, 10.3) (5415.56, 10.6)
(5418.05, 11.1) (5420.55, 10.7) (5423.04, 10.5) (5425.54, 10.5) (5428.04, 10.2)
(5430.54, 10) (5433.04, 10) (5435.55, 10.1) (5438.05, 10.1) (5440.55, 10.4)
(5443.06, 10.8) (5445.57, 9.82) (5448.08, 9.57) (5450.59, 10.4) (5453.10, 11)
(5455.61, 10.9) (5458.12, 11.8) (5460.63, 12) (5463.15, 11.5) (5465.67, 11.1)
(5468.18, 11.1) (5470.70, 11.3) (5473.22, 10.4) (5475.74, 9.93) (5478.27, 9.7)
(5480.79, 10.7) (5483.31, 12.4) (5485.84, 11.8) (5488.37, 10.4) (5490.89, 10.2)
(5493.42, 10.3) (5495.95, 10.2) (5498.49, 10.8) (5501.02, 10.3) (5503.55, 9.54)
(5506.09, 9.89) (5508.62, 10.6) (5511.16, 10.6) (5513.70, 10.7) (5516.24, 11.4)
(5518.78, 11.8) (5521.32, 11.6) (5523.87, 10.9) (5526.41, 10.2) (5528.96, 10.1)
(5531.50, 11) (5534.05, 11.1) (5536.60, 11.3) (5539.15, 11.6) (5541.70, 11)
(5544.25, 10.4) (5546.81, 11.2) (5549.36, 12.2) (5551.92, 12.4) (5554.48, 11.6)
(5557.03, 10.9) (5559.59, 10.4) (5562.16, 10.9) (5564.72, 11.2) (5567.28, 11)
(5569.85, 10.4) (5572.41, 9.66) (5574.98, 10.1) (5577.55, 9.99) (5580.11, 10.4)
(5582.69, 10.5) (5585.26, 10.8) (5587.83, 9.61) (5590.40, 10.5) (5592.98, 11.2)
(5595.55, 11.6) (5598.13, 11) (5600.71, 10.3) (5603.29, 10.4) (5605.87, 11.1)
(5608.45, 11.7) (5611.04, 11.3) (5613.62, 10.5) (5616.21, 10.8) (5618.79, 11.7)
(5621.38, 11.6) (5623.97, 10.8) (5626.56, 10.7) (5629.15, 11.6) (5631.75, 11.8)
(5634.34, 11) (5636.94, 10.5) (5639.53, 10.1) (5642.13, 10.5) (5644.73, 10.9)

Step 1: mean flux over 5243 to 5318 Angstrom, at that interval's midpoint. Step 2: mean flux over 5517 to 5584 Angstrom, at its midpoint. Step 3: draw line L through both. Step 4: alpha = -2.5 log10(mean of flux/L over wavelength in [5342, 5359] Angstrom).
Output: -0.03 mag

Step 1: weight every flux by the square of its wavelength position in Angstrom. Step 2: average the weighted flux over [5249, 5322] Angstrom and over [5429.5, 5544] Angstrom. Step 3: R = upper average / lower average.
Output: 1.10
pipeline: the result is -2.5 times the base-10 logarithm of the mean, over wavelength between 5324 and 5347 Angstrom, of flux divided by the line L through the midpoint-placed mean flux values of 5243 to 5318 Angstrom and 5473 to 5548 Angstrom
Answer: 0.06 mag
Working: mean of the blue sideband 10.4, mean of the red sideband 10.7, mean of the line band 9.95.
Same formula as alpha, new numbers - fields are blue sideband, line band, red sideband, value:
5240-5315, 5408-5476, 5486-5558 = 0.015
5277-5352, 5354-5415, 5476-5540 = 0.031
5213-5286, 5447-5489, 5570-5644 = -0.046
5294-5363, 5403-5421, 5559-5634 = 0.050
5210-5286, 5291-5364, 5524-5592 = -0.043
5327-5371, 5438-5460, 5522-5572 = 0.011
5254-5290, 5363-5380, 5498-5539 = -0.018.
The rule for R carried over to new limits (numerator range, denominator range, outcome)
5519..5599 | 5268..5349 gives 1.14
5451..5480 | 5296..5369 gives 1.09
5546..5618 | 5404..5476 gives 1.09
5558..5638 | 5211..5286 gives 1.22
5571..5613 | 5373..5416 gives 1.10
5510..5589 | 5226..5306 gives 1.18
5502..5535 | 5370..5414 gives 1.09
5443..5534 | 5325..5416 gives 1.09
